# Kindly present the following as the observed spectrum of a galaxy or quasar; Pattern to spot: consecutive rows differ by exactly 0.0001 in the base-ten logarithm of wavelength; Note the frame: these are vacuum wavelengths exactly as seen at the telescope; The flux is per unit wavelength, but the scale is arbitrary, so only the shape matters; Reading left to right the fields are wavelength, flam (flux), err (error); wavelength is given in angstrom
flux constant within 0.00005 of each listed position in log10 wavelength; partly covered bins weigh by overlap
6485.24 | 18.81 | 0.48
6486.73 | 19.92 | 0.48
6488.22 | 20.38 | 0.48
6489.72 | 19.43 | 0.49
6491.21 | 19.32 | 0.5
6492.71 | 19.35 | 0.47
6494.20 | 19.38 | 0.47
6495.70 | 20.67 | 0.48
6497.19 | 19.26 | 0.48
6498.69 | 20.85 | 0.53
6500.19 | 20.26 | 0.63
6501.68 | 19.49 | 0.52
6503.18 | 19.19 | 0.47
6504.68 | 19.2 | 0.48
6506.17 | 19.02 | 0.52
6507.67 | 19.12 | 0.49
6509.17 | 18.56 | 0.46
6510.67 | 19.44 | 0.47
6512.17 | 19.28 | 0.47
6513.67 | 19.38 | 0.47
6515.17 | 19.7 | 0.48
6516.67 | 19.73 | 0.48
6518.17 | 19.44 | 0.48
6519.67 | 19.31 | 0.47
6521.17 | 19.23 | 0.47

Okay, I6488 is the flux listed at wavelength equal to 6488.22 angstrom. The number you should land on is 20.38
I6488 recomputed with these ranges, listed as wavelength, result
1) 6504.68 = 19.2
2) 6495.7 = 20.67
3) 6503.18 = 19.19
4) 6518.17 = 19.44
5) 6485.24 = 18.81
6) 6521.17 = 19.23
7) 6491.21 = 19.32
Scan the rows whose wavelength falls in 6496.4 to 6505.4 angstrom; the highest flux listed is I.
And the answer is 20.85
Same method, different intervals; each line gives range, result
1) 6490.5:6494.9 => 19.38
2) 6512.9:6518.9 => 19.73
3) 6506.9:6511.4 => 19.44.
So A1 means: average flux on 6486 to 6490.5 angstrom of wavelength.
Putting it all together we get 19.9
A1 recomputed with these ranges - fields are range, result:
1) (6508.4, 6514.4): 19.2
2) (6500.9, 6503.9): 19.4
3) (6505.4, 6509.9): 18.9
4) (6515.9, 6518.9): 19.6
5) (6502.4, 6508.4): 19.1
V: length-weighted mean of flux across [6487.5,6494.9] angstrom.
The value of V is 19.6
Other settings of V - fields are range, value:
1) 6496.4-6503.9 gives 19.8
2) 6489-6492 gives 19.4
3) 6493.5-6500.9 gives 20.1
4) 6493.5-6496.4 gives 20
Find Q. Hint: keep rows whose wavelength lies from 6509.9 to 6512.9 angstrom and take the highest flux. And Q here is 19.44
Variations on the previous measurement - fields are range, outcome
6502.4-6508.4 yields 19.2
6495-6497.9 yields 20.67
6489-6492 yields 19.43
